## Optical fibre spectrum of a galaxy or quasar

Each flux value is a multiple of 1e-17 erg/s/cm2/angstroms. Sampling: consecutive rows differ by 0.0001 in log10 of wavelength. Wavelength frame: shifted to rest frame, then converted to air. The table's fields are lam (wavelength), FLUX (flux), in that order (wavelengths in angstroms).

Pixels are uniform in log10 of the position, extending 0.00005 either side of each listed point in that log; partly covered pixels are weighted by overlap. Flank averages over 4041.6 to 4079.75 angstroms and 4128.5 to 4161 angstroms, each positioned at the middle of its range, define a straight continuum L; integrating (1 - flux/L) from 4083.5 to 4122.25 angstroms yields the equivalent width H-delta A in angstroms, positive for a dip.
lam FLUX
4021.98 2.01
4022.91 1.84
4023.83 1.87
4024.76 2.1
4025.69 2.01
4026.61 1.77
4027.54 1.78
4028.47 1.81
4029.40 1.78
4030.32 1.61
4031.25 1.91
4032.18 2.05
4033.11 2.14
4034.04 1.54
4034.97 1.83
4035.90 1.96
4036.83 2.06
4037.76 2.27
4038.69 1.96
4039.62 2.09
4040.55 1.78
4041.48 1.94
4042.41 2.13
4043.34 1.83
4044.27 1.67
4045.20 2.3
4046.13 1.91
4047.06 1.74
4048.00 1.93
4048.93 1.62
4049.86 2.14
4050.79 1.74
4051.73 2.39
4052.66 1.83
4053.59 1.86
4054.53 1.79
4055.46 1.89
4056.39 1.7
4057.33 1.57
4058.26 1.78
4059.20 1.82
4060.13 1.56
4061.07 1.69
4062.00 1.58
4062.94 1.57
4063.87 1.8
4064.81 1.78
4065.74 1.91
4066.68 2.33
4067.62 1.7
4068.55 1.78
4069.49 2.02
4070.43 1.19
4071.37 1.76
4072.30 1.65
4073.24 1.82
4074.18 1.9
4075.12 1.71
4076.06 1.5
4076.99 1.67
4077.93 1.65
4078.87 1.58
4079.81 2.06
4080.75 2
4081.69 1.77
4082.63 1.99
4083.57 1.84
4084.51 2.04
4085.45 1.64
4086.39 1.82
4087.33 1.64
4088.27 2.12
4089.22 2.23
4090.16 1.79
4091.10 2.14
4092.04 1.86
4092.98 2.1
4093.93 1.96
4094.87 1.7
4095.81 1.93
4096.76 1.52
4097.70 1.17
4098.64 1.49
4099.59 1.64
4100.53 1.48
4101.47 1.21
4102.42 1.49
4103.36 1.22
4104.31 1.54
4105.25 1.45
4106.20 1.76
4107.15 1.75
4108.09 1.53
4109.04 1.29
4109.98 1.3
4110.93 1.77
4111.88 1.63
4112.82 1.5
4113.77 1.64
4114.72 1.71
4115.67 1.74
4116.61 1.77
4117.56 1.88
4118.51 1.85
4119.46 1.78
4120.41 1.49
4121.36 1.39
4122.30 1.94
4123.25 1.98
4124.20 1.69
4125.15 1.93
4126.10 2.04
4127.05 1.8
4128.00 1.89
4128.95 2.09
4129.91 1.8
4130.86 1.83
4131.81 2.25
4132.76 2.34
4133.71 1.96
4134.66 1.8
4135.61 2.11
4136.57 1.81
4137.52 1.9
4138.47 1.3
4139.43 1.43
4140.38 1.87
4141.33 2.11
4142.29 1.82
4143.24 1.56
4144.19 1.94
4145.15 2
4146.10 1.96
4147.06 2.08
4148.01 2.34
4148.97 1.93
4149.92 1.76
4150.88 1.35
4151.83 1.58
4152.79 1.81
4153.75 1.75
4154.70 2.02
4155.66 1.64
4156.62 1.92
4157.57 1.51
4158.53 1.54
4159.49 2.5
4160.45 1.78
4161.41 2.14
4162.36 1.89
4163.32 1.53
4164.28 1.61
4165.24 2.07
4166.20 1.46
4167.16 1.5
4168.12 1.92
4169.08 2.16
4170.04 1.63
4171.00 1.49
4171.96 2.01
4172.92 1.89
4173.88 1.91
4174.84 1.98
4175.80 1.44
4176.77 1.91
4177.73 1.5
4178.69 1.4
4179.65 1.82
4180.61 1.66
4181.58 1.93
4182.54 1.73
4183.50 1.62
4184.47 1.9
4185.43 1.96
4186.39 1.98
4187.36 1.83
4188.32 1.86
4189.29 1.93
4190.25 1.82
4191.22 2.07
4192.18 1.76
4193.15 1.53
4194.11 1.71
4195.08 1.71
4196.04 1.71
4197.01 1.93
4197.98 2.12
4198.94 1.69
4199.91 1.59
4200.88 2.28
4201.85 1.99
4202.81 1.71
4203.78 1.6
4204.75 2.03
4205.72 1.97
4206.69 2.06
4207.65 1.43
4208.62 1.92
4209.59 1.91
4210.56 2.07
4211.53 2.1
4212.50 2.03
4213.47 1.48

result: 3.2 angstroms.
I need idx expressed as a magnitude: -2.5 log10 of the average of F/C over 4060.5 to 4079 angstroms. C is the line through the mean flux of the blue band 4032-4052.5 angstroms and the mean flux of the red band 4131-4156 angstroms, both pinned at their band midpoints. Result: 0.12 mag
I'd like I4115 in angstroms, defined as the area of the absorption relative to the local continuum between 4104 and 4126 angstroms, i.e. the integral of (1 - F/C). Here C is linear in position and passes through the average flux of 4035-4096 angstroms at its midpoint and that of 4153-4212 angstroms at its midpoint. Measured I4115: 1.99 angstroms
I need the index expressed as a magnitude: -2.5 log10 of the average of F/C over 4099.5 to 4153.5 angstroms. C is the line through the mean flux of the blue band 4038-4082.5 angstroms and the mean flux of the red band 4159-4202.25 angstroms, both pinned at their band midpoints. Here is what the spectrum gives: 0.041 mag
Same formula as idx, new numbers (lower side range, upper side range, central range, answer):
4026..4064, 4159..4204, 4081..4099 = 0.01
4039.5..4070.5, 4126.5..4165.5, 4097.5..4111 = 0.25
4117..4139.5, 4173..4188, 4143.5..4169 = -0.01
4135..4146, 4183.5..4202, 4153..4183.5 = 0.03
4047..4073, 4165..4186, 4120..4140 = -0.04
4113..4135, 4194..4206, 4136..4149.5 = -0.01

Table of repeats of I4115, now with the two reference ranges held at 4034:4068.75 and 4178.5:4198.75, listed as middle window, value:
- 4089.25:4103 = 1.2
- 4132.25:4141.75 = -0.2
